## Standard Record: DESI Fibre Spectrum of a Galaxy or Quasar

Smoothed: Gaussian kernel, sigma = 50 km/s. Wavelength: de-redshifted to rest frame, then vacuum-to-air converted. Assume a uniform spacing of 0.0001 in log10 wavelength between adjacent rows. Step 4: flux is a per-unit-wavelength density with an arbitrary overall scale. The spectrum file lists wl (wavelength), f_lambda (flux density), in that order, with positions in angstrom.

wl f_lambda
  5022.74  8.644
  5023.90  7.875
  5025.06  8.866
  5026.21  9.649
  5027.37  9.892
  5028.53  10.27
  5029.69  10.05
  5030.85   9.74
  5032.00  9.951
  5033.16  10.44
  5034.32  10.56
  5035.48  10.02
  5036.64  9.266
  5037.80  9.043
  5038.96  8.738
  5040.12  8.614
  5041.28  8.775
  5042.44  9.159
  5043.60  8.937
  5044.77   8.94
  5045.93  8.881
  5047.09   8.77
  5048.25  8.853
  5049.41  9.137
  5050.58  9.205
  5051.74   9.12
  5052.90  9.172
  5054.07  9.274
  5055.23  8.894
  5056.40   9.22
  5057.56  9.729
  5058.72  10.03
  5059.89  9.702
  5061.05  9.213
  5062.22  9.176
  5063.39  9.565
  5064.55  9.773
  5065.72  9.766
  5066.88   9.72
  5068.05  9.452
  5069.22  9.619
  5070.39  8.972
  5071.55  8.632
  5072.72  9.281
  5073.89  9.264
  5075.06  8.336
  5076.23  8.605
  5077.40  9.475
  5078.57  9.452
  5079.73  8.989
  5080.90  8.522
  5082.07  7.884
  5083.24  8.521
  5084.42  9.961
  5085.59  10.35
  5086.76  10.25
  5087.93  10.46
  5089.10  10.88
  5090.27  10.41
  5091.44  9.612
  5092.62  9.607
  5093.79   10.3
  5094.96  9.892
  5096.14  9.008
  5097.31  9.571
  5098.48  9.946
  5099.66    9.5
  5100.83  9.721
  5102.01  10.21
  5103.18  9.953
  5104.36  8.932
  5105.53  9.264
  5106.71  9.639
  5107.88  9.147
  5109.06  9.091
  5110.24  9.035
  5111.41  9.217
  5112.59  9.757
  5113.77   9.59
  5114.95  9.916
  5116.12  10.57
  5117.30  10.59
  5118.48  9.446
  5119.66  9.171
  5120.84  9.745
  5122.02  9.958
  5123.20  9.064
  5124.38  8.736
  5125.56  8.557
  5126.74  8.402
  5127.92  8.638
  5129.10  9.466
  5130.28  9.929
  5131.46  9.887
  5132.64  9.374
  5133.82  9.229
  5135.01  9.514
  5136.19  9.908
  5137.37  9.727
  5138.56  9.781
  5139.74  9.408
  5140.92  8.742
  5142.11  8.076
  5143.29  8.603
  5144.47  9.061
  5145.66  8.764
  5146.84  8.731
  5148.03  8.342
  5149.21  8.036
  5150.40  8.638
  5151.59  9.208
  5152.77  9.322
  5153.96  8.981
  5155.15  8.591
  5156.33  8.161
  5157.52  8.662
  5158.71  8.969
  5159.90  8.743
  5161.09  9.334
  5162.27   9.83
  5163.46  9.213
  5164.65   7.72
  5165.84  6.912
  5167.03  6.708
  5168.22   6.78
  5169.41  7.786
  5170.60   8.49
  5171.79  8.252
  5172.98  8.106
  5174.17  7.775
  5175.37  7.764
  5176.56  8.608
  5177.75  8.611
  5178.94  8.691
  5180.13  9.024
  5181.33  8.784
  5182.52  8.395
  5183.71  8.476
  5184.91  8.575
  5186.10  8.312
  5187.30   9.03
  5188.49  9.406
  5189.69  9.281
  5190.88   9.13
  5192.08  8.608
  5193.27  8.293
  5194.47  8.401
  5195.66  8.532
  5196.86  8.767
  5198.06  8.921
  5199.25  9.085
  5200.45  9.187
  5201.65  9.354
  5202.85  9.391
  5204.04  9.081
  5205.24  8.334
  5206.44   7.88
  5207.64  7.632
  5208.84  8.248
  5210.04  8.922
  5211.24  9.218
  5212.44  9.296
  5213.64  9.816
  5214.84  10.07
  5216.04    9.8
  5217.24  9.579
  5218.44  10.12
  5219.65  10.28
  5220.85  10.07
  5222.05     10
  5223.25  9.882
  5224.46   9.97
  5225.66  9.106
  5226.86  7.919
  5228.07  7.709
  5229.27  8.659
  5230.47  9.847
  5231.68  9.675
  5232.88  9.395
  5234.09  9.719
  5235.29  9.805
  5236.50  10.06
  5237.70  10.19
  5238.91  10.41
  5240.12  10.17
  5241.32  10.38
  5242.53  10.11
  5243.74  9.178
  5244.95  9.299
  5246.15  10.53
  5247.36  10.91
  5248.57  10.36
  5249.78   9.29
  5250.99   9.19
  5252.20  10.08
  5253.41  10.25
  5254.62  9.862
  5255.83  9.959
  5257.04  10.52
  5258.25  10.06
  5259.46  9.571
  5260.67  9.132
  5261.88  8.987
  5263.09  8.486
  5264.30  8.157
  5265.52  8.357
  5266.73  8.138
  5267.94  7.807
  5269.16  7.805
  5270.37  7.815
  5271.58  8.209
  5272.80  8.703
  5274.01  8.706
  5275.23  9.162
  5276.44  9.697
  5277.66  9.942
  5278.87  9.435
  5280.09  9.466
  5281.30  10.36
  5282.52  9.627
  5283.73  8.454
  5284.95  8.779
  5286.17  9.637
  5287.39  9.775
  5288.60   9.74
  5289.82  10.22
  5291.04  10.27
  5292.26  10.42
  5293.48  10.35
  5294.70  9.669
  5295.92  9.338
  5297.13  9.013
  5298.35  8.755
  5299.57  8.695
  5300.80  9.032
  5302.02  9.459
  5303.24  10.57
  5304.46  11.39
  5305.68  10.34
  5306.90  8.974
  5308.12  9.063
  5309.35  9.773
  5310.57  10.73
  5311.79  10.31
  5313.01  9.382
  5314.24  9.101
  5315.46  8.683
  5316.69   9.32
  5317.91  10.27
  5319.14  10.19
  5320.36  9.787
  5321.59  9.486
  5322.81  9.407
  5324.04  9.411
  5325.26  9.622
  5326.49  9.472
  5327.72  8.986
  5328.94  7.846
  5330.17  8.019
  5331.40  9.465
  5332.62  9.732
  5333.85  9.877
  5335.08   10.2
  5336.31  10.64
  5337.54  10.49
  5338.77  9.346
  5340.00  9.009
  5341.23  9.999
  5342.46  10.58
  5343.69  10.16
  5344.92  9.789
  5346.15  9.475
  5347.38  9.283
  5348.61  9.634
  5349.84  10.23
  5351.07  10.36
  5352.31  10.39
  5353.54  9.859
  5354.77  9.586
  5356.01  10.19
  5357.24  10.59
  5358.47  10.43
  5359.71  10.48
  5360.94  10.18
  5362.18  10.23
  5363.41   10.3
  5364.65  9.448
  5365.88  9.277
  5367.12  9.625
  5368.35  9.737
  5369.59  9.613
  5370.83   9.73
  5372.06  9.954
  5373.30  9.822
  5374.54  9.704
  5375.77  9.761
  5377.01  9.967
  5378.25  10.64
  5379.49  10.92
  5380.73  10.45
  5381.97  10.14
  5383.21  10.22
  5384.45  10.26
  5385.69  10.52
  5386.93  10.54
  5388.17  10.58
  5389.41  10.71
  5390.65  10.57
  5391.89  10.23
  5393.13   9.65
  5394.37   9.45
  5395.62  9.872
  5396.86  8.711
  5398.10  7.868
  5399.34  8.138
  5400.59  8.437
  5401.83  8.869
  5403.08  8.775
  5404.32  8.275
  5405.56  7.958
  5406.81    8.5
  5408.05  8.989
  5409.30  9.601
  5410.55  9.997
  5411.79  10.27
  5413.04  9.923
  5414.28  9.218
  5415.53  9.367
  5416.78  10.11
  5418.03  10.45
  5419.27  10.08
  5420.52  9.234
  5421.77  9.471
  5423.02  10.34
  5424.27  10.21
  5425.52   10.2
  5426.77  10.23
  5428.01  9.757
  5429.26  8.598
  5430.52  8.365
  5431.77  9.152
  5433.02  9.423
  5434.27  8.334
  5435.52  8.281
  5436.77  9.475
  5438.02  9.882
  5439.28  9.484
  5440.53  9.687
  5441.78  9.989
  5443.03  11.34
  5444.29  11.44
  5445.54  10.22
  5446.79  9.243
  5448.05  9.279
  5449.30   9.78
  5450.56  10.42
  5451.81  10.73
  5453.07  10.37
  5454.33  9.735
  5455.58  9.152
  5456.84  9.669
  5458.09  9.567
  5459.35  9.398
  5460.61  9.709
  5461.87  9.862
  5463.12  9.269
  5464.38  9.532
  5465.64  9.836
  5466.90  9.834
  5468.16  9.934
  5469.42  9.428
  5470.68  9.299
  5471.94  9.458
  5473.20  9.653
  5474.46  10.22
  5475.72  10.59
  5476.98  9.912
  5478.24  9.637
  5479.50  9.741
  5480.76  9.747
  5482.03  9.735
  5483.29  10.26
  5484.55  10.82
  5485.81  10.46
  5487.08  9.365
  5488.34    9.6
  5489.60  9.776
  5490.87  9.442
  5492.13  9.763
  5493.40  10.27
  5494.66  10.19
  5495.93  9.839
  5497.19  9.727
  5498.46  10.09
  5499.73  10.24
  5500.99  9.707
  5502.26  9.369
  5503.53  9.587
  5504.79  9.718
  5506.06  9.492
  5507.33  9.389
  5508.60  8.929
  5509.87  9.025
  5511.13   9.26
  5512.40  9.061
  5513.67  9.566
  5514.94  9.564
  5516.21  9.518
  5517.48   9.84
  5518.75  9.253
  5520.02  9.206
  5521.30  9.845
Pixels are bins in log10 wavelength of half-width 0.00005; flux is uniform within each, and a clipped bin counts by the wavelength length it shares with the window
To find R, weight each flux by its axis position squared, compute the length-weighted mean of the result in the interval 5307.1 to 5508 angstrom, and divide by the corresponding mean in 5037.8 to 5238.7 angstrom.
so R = 1.18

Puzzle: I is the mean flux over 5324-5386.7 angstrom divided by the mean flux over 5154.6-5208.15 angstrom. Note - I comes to 1.2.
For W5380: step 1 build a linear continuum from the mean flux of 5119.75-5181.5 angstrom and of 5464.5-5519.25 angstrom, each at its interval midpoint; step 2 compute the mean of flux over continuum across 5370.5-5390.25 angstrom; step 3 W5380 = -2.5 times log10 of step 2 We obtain -0.09 mag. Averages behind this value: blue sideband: 8.76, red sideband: 9.72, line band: 10.3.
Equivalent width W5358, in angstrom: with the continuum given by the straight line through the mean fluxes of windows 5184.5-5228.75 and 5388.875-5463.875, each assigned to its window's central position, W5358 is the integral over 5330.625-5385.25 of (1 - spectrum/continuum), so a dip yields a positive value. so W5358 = -3.4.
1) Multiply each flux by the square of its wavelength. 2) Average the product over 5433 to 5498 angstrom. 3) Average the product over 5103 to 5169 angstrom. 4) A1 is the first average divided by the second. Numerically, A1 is 1.23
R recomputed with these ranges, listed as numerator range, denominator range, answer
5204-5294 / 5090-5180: 1.09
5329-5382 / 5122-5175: 1.23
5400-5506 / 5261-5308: 1.11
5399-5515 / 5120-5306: 1.15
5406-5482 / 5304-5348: 1.05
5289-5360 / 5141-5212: 1.20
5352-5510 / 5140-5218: 1.24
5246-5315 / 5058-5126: 1.07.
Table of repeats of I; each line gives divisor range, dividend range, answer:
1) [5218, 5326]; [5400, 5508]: 1.02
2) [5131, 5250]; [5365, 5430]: 1.07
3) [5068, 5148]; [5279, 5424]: 1.03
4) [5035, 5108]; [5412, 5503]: 1.04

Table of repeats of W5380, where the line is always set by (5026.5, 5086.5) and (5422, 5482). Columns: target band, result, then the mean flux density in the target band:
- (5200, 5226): 0.02 mag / 9.33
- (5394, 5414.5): 0.08 mag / 8.98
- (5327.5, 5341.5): 0.02 mag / 9.47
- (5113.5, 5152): 0.02 mag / 9.23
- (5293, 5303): 0.03 mag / 9.32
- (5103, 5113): 0.01 mag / 9.3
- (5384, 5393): -0.09 mag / 10.5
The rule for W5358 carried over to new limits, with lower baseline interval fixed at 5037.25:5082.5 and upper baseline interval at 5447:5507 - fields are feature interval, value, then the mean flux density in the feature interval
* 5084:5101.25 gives -1.5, 9.97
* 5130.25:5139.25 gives -0.4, 9.65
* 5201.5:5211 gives 0.8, 8.59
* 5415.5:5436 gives 0.4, 9.52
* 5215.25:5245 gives -0.8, 9.66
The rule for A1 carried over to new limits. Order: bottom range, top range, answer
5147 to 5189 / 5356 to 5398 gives 1.28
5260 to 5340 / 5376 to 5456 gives 1.08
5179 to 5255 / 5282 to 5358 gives 1.08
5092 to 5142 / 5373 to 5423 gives 1.13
